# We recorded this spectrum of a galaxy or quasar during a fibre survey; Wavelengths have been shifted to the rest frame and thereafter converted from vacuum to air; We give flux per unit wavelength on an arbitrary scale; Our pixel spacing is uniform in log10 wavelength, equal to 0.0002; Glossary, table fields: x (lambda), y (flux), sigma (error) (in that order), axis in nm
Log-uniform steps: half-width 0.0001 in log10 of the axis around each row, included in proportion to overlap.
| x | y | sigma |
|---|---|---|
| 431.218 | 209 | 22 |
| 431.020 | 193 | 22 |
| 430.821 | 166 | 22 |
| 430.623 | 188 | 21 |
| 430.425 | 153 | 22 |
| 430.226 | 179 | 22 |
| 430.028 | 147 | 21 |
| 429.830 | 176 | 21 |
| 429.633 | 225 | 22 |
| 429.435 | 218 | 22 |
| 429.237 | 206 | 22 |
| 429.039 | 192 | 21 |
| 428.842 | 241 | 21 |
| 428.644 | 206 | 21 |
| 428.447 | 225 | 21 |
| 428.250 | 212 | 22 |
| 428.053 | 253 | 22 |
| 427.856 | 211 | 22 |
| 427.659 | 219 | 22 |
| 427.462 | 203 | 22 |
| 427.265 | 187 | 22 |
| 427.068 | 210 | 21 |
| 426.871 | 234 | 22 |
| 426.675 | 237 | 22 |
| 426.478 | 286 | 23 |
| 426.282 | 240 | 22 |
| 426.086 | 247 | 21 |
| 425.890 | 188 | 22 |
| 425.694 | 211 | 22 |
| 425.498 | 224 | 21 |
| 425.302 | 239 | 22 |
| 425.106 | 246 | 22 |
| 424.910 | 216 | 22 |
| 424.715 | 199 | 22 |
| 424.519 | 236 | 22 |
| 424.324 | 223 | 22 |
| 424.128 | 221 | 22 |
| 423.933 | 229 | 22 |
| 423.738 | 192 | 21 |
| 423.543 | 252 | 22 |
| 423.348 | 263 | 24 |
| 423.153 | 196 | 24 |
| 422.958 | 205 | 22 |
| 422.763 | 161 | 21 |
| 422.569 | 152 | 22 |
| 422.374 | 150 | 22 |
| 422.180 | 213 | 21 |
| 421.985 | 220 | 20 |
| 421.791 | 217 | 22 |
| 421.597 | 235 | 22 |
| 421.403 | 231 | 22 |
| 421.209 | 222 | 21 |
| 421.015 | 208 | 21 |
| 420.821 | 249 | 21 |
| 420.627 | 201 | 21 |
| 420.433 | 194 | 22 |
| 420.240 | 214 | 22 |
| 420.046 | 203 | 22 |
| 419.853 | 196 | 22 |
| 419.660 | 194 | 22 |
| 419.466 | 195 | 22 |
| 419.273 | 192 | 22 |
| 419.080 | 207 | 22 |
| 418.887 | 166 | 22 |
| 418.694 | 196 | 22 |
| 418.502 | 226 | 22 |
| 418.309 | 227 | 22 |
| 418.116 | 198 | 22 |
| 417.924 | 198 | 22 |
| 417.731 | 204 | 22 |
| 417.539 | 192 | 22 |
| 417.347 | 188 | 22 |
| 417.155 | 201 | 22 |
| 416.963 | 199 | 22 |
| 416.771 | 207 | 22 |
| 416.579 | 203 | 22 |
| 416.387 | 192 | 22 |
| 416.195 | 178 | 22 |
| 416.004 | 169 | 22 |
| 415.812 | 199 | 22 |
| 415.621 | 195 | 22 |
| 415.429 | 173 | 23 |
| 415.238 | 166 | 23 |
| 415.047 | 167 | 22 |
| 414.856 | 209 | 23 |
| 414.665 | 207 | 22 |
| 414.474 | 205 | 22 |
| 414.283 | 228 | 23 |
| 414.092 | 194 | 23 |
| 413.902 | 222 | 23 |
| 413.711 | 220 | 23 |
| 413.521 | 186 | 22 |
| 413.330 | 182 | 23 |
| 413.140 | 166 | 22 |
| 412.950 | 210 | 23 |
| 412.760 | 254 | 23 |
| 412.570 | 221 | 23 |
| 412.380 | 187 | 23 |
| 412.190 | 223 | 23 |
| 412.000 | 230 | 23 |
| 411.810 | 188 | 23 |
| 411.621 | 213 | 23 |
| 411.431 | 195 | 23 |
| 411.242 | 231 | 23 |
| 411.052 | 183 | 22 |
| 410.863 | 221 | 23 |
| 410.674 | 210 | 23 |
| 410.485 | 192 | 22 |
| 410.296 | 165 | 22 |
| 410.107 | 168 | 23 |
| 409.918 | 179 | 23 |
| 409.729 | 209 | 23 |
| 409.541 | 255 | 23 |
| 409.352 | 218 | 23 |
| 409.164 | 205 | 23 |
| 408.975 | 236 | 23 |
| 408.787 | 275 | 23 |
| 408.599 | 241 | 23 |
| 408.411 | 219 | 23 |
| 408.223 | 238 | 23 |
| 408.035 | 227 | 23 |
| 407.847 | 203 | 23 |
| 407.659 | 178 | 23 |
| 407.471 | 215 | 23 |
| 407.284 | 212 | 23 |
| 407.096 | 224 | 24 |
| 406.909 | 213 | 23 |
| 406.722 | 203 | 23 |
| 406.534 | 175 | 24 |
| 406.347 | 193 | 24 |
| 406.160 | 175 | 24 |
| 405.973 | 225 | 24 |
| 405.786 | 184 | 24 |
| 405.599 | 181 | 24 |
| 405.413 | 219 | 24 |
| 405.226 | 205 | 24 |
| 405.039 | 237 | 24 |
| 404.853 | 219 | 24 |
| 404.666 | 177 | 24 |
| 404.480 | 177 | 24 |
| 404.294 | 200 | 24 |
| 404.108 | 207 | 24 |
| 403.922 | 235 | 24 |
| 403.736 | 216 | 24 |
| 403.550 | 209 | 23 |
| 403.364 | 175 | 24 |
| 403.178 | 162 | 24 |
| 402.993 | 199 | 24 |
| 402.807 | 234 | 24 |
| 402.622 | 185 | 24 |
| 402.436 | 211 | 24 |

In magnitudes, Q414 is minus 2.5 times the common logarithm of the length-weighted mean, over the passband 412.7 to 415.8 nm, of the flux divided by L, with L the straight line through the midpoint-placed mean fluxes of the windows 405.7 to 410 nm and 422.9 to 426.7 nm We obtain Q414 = 0.11 mag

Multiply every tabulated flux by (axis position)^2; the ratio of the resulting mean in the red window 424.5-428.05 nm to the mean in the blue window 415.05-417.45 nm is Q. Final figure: 1.2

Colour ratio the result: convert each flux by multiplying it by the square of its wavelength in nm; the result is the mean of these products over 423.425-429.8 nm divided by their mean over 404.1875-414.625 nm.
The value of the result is 1.16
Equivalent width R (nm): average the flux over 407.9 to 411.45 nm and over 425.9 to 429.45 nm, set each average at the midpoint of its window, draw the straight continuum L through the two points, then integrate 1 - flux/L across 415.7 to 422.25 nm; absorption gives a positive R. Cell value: 0.45 nm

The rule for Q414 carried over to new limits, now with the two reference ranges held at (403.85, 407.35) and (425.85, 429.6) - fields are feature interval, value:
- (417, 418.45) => 0.06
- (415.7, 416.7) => 0.13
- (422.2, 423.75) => 0.11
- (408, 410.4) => -0.06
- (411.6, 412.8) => -0.03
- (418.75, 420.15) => 0.12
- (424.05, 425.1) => -0.01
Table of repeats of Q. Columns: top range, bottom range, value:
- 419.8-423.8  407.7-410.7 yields 1.03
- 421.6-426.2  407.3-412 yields 1.08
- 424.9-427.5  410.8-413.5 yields 1.18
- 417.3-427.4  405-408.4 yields 1.11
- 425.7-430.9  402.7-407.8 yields 1.16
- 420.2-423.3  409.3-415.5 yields 1.06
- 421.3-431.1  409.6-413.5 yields 1.12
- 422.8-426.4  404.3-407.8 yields 1.22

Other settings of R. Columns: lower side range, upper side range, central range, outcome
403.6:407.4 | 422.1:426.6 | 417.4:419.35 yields 0.11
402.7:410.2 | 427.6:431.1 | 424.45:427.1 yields -0.37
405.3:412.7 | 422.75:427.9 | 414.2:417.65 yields 0.34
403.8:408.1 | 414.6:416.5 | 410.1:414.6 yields -0.31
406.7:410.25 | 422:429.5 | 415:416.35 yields 0.23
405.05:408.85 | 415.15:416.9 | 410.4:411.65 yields -0.04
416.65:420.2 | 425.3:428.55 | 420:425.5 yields -0.05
